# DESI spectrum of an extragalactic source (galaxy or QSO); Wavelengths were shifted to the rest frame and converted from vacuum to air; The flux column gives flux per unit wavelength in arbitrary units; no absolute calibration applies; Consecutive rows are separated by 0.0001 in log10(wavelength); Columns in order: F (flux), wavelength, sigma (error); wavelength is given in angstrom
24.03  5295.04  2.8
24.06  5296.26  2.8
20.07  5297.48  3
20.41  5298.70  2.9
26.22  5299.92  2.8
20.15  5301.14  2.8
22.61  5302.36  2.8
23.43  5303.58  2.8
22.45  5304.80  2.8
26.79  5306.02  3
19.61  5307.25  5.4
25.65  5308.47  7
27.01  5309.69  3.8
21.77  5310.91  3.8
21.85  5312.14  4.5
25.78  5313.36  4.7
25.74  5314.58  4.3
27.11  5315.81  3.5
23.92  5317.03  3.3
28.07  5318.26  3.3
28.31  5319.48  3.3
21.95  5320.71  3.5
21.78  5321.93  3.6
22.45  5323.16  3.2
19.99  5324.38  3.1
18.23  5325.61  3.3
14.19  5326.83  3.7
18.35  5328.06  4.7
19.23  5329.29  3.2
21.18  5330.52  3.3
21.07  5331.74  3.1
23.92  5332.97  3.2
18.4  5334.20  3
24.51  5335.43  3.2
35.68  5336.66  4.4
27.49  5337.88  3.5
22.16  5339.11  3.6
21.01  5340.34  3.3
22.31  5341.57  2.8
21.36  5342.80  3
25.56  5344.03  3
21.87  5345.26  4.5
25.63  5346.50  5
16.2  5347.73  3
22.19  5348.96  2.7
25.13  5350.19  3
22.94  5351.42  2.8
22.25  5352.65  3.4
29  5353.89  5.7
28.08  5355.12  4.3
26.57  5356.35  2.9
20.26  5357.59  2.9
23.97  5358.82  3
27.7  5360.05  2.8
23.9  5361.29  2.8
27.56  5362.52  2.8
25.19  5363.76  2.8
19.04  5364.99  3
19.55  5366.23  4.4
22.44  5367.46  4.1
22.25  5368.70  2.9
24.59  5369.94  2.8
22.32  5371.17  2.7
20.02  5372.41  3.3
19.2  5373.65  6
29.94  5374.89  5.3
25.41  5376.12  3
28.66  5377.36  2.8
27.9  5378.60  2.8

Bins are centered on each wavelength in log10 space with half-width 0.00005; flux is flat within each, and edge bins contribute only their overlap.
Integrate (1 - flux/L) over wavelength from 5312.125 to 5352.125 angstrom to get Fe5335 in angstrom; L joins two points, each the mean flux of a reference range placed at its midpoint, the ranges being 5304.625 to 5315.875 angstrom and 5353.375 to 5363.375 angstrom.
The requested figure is 3.3 angstrom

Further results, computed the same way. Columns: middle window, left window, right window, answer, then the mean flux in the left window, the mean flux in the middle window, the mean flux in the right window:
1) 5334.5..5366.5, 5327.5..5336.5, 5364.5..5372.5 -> -3.7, 21.7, 24.1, 21.6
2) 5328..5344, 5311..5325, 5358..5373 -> 0.5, 24.2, 23.1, 23.2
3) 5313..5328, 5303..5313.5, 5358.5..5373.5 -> 0.4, 23.7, 22.9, 23.1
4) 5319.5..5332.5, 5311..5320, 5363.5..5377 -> 2.5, 25.6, 20.3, 22.8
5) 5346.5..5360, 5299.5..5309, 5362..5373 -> -0.7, 23.3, 23.9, 22.5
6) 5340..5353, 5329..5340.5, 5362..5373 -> 0.5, 23.7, 22.4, 22.5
